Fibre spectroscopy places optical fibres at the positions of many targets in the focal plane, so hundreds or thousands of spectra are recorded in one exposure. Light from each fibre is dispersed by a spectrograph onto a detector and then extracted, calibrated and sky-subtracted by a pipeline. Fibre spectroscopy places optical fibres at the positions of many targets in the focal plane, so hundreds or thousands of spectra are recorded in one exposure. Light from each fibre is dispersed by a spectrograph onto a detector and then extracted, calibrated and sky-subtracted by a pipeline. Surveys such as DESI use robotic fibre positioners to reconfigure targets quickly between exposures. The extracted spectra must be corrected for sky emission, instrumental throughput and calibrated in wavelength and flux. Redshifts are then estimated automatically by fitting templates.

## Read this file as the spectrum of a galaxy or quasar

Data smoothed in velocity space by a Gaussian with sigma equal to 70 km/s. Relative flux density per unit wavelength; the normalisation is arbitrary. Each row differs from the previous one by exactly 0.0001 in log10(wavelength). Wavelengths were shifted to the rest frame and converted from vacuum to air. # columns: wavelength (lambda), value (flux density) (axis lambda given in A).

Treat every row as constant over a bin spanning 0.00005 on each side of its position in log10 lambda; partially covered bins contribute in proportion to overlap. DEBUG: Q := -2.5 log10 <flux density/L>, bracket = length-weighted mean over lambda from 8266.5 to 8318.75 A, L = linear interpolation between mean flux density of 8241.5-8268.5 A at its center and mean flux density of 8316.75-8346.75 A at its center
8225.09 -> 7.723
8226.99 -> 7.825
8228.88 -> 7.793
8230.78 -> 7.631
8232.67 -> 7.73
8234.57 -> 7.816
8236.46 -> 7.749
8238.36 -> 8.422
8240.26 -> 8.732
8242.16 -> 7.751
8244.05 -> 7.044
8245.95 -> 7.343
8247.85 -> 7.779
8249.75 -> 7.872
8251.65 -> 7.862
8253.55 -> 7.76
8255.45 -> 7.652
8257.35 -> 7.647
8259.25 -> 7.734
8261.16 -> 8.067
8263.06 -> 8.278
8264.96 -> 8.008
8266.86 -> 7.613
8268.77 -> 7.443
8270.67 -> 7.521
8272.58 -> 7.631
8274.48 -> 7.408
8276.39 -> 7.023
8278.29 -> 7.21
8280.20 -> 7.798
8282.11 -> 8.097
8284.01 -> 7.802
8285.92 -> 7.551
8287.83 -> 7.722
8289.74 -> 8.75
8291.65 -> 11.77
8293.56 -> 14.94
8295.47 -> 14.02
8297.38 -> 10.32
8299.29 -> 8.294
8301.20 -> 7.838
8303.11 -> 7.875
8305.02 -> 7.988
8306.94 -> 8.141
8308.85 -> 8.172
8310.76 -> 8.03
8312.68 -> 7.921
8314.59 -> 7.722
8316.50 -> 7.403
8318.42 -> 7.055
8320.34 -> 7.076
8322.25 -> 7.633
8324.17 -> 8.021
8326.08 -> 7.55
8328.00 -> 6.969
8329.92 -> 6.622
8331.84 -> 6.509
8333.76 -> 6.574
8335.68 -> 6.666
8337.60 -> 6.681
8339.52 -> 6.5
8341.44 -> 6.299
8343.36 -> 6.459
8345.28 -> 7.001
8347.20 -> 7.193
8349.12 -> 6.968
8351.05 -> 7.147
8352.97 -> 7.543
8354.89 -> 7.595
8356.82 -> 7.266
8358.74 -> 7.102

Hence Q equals -0.160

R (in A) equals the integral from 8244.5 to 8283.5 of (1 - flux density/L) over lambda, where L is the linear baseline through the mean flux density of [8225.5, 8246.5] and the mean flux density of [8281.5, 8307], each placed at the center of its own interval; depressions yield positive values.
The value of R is 4.1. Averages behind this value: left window 7.81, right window 9.42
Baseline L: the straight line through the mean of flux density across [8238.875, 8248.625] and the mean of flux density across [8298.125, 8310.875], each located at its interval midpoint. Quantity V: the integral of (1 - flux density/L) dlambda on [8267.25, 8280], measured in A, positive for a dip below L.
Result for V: 0.8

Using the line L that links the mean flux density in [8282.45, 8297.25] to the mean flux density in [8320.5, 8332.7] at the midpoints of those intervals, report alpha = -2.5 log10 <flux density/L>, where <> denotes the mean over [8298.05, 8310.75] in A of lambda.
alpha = 0.12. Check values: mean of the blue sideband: 10.3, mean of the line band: 8.1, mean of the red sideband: 7.22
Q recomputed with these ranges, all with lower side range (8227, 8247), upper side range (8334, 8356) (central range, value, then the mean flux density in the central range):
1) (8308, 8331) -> -0.057 mag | 7.51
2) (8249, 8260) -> -0.014 mag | 7.76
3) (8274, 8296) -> -0.228 mag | 9.12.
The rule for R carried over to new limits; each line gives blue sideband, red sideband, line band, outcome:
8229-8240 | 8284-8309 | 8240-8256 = 1.0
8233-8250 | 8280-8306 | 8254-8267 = 0.8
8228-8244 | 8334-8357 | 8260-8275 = -0.3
